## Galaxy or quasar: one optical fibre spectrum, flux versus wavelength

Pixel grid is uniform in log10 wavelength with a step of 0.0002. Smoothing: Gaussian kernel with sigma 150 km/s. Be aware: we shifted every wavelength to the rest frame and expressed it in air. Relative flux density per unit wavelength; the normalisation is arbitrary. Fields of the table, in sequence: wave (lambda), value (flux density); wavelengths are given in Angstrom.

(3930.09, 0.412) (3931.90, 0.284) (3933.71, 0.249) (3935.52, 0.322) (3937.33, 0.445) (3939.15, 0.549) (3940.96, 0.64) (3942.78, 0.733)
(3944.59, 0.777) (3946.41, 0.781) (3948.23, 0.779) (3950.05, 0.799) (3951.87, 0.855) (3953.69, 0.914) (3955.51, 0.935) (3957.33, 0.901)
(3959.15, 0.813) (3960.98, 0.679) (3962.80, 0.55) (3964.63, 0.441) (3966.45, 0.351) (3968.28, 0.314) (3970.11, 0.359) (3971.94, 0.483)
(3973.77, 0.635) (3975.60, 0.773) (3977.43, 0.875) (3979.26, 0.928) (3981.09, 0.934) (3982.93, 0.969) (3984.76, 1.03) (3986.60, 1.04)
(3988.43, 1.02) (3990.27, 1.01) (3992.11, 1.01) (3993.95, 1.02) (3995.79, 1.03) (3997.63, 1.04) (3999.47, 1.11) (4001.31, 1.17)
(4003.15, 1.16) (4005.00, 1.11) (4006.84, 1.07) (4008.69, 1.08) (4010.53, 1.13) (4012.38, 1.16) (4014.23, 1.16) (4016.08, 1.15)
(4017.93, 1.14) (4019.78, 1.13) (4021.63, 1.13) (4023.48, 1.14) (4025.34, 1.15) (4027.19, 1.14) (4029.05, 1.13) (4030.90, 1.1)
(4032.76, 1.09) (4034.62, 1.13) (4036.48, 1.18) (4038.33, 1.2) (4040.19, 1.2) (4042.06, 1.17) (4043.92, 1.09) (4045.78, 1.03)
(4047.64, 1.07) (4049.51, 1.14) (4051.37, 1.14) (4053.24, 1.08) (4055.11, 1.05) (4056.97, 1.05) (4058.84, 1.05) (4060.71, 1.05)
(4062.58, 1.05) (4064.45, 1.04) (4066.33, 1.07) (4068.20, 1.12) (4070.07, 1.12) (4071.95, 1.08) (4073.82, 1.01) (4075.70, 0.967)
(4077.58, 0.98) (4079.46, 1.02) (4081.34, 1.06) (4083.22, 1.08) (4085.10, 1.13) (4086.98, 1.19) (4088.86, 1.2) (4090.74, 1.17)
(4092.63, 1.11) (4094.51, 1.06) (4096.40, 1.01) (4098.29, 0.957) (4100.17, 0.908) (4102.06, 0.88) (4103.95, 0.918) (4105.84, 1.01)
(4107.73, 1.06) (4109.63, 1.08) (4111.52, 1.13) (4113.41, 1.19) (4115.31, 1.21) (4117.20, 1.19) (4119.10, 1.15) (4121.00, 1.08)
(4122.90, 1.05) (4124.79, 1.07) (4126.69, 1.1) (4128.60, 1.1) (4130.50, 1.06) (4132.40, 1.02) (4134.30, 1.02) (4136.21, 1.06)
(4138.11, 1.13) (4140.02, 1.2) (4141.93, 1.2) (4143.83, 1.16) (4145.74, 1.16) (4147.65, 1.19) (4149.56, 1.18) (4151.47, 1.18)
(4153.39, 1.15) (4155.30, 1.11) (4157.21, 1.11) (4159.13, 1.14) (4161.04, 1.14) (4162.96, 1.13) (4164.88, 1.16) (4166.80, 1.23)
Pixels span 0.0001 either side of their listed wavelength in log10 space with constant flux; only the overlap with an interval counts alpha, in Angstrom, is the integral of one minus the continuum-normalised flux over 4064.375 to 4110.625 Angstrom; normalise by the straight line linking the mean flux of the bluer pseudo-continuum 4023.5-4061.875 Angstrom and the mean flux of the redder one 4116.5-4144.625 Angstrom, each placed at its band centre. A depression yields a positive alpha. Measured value 2.5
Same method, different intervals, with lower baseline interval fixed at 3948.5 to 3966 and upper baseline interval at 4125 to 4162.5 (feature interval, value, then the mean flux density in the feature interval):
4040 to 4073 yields -4.67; 1.09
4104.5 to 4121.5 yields -0.86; 1.12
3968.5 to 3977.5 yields 2.40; 0.577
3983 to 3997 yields -3.42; 1.02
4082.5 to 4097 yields -1.48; 1.12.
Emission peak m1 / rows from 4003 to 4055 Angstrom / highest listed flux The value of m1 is 1.2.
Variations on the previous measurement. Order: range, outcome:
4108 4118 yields 1.21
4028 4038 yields 1.18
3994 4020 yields 1.17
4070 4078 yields 1.12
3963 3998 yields 1.04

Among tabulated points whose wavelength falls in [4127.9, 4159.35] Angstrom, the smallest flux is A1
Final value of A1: 1.02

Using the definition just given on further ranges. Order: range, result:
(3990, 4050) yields 1.01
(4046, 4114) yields 0.88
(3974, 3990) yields 0.773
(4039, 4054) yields 1.03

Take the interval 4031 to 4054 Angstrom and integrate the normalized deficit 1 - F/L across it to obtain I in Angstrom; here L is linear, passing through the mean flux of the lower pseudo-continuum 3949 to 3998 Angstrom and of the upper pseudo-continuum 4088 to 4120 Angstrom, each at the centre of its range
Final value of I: -4.4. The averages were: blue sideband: 0.802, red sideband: 1.07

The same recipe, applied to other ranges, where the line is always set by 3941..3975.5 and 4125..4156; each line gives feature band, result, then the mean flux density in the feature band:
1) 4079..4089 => -1.3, 1.11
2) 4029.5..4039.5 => -3.2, 1.14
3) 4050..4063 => -2.2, 1.07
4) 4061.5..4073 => -1.7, 1.08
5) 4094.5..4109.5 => 0.8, 0.975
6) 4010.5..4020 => -3.9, 1.15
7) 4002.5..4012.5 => -4.0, 1.11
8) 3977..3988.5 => -3.7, 0.972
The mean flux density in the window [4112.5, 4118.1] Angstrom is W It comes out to 1.2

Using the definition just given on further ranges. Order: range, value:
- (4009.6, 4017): 1.15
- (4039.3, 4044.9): 1.15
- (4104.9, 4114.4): 1.09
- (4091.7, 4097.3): 1.06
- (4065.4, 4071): 1.1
